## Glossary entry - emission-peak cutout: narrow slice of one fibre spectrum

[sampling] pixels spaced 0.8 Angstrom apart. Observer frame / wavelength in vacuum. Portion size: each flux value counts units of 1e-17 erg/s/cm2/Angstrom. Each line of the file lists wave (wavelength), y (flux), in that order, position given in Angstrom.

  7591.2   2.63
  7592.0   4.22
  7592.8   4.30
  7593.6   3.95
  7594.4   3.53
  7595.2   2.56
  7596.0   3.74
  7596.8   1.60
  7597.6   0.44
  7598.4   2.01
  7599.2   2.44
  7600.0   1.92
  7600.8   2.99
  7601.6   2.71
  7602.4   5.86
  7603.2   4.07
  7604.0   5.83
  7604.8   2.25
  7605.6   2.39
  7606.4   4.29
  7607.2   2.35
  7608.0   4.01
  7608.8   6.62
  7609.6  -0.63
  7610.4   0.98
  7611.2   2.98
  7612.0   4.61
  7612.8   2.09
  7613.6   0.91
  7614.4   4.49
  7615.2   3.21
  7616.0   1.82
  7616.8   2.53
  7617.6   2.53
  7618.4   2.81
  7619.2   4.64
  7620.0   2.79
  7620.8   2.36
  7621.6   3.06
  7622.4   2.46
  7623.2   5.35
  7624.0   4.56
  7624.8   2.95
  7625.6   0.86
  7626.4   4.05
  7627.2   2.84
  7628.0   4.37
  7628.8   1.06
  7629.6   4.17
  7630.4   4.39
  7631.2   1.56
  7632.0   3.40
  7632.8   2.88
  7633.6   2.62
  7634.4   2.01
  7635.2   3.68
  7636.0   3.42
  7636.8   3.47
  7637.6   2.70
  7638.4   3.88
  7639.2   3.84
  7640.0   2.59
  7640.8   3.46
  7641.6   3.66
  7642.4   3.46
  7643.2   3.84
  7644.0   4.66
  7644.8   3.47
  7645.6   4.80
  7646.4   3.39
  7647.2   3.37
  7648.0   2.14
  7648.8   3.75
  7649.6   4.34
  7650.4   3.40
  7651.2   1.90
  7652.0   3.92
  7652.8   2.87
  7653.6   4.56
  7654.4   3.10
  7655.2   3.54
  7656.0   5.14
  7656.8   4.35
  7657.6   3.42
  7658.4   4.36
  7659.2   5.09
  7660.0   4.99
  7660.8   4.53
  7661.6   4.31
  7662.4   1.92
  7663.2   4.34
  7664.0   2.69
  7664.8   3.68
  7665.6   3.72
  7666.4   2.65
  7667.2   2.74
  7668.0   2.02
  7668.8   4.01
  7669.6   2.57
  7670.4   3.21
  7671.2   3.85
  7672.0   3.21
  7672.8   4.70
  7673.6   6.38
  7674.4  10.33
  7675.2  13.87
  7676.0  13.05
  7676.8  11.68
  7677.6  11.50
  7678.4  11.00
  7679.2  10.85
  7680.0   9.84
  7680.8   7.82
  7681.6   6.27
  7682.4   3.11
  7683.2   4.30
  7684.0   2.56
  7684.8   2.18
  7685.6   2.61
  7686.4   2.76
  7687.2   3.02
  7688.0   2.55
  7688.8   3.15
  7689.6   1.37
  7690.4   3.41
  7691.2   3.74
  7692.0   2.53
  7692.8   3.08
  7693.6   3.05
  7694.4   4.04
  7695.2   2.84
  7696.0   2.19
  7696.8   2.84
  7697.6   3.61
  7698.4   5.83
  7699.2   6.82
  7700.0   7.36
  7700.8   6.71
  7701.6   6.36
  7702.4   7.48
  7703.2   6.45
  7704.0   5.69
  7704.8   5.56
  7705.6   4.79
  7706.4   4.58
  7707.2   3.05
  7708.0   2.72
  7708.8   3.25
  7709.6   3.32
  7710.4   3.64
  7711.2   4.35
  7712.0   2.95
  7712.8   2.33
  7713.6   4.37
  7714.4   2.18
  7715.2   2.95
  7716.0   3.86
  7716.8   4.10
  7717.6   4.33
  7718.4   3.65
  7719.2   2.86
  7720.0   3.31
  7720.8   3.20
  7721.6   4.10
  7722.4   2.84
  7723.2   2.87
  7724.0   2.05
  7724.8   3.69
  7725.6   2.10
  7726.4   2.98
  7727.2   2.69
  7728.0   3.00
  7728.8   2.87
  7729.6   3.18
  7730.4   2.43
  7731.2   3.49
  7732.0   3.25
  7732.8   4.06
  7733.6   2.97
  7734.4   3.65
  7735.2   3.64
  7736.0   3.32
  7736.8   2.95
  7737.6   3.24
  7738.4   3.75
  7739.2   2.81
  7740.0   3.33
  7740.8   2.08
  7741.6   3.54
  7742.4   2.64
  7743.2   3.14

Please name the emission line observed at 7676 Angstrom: Halpha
